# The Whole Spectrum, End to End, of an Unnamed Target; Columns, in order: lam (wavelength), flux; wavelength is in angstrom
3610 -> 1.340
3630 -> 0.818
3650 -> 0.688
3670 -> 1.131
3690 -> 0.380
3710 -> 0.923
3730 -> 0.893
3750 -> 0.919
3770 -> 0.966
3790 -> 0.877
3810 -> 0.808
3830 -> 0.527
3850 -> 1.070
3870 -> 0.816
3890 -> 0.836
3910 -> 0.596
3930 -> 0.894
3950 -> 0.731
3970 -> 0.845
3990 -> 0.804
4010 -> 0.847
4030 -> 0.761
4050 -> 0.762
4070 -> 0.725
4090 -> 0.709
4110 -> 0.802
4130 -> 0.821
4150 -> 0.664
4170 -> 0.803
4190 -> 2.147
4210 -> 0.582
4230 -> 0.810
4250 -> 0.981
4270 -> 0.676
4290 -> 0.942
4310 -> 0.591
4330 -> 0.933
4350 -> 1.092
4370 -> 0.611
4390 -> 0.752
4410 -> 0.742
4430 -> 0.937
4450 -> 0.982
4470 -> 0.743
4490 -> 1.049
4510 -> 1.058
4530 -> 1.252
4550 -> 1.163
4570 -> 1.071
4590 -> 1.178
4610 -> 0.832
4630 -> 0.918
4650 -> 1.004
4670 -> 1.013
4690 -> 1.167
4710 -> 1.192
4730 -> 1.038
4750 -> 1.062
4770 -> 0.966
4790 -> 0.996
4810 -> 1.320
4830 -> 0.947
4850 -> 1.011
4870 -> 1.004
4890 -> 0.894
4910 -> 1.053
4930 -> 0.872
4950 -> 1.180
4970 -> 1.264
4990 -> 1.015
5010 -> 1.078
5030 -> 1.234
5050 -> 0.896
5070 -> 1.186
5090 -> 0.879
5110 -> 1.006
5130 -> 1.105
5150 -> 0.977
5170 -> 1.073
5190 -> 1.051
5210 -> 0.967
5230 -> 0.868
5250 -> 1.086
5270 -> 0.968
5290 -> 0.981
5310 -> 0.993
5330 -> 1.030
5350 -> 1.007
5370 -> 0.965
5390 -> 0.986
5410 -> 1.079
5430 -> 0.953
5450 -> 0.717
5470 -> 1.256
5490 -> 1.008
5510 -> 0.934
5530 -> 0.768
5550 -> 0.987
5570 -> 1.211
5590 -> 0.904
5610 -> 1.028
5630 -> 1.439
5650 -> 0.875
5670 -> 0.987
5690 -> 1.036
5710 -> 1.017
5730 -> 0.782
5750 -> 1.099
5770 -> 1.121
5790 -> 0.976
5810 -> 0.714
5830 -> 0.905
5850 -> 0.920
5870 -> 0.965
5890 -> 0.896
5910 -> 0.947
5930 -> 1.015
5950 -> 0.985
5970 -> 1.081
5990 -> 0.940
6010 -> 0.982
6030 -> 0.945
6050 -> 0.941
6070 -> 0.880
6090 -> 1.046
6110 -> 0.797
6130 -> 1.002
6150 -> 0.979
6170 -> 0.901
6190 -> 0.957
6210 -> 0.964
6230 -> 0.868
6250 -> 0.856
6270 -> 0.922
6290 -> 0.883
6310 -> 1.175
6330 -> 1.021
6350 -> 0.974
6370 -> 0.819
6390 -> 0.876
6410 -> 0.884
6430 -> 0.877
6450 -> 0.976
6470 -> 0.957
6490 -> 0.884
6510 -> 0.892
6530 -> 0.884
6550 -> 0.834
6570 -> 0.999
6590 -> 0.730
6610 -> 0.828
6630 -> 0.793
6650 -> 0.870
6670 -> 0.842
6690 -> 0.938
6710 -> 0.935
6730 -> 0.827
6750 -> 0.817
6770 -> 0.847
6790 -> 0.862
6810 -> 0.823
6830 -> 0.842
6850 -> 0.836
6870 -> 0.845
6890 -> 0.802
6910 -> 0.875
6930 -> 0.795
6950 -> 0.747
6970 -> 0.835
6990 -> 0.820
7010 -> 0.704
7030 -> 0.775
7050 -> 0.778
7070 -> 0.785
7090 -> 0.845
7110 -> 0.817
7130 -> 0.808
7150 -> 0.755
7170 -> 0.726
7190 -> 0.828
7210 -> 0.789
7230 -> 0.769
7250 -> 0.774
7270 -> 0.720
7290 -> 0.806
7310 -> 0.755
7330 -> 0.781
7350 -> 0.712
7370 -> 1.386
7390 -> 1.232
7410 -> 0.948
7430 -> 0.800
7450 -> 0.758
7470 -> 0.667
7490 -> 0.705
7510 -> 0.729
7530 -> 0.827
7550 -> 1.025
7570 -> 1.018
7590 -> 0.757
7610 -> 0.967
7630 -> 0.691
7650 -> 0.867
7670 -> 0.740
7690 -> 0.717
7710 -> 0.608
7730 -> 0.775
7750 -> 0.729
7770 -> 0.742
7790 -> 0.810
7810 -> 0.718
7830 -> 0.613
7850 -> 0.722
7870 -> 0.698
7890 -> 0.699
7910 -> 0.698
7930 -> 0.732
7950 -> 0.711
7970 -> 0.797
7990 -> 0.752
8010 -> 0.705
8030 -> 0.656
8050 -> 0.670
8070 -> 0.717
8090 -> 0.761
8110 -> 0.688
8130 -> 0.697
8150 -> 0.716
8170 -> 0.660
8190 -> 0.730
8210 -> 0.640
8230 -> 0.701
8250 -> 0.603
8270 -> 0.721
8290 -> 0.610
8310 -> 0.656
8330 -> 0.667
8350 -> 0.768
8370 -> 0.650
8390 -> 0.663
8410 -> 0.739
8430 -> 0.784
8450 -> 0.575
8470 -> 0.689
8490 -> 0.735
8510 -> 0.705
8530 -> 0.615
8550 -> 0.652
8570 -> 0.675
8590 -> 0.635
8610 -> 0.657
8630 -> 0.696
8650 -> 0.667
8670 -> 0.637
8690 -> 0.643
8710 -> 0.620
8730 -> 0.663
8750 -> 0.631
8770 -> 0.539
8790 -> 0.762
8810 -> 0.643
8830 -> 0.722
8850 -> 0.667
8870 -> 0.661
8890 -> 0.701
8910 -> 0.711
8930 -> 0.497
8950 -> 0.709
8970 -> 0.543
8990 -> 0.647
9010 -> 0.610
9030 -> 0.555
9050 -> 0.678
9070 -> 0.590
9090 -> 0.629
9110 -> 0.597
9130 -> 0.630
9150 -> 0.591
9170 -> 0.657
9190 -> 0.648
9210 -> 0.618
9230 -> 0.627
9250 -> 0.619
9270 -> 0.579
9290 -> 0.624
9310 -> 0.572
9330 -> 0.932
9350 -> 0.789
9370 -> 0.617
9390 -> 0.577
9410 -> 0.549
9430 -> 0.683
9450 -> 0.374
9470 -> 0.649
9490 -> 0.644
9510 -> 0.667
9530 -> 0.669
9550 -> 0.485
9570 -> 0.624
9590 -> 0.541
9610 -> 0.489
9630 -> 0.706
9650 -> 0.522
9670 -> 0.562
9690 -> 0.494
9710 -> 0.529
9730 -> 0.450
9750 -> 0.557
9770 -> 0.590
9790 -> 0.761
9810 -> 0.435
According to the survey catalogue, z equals 0.12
